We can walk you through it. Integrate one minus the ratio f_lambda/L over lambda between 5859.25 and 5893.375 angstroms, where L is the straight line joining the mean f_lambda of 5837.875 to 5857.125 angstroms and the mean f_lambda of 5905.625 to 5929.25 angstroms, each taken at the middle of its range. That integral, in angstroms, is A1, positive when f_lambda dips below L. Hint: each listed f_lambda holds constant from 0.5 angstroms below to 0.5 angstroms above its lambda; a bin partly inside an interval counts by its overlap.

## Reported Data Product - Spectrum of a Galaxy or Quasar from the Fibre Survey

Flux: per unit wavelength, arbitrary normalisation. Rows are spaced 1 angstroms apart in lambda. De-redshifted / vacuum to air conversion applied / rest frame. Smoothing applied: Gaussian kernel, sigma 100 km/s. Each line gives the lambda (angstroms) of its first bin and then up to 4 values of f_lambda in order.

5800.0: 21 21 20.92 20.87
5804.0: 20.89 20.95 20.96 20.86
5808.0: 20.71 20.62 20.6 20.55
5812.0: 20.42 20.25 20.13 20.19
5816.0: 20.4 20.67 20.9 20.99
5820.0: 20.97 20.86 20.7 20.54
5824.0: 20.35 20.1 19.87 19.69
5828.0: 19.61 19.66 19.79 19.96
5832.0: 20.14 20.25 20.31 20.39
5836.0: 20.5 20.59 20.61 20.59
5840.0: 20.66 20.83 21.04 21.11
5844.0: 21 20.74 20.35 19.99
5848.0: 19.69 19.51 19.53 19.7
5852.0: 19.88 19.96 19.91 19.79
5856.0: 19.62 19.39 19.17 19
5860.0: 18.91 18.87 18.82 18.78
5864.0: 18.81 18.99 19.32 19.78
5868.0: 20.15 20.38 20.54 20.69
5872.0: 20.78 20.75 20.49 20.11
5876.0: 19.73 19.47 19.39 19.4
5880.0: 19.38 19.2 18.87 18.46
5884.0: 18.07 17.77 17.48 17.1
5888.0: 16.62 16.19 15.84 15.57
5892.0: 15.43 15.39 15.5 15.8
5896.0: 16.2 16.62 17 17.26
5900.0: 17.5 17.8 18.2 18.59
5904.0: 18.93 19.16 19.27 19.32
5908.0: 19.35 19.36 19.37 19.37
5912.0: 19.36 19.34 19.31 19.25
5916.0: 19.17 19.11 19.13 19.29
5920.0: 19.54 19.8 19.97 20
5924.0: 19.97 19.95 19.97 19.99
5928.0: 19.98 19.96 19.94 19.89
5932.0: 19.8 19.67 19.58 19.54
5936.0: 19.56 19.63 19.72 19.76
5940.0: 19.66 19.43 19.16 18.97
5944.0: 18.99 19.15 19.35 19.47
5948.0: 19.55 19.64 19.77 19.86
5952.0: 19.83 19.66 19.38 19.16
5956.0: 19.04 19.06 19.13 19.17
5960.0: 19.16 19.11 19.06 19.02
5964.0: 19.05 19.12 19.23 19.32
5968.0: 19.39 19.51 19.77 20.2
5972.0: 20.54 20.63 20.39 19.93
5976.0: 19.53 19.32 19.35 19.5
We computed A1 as 2.1 angstroms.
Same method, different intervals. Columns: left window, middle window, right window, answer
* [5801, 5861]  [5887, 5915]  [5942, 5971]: 2.9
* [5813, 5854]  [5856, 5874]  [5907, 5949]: 0.4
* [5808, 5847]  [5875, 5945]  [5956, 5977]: 4.1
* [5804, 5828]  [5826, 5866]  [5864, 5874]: 0.8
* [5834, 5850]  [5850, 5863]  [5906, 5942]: 0.6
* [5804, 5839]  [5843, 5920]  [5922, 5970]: 4.4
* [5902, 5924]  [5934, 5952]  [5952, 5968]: -0.2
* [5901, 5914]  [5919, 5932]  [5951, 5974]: -0.5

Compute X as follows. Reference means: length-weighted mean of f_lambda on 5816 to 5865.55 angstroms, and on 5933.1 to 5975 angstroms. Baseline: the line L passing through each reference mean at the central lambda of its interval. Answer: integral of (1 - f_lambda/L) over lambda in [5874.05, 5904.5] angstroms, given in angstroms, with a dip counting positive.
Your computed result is 3.3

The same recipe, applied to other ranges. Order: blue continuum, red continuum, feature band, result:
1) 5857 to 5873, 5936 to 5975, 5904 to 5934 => -0.07 angstroms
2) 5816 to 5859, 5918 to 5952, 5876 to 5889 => 1.02 angstroms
